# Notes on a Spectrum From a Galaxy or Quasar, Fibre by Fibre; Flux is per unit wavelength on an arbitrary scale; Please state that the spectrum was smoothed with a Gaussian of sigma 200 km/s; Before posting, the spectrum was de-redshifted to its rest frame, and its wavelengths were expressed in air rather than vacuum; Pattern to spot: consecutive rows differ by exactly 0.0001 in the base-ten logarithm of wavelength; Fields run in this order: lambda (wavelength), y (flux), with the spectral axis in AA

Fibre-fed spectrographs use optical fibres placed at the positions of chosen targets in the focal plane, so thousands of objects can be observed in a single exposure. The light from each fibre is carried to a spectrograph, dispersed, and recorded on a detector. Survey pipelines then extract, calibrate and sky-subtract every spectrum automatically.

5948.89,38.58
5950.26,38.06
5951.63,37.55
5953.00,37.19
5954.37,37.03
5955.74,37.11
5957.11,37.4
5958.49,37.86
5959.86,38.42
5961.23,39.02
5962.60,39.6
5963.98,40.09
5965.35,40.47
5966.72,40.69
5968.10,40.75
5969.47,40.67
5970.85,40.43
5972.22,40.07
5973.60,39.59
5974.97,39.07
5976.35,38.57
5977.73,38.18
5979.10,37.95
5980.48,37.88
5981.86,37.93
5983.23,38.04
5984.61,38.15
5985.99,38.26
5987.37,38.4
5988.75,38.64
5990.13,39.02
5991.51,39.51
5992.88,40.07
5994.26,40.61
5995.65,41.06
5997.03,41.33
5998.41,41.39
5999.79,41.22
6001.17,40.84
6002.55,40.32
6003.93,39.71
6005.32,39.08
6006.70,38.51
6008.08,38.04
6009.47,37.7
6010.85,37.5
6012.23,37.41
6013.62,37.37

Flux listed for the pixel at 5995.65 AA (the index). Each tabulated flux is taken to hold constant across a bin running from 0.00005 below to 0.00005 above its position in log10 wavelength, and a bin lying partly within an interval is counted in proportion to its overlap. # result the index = 41.06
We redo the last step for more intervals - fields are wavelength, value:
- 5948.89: 38.58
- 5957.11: 37.4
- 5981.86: 37.93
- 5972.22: 40.07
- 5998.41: 41.39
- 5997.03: 41.33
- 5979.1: 37.95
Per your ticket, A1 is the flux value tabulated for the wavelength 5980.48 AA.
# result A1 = 37.88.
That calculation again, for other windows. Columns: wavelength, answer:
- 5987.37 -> 38.4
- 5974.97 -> 39.07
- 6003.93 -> 39.71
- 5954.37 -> 37.03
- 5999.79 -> 41.22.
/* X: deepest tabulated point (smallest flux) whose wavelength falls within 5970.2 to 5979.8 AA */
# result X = 37.95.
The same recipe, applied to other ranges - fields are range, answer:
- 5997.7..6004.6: 39.71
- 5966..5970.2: 40.67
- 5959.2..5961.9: 38.42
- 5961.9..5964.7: 39.6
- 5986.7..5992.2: 38.4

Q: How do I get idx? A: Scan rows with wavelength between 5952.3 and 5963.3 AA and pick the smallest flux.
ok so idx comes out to 37.03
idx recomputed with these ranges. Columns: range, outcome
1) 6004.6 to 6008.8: 38.04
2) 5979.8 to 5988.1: 37.88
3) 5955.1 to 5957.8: 37.11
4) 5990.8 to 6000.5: 39.51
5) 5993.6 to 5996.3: 40.61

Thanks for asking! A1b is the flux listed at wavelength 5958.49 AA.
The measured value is 37.86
